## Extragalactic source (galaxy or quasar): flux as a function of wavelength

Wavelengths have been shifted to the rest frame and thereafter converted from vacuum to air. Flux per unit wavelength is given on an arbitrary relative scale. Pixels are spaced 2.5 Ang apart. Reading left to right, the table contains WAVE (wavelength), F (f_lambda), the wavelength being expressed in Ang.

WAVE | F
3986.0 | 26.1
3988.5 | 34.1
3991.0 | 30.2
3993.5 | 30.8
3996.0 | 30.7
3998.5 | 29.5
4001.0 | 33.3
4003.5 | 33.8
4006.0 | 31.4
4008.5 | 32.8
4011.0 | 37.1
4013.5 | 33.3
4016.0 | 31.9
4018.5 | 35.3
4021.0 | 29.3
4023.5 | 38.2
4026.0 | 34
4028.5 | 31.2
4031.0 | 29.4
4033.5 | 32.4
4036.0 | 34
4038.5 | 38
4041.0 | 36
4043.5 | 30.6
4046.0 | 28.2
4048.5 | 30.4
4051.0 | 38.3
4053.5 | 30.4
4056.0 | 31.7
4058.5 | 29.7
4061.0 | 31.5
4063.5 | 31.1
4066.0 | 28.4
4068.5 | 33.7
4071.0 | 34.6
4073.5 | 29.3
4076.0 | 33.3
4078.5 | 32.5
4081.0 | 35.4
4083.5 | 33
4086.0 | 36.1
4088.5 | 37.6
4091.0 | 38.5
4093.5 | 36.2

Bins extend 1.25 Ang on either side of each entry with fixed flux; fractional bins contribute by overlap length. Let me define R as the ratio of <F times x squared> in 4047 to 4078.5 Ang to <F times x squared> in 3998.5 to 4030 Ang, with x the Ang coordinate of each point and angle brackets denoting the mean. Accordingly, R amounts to 0.98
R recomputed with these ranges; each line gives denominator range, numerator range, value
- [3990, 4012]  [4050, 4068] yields 1.01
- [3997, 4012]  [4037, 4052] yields 1.04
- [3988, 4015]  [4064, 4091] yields 1.08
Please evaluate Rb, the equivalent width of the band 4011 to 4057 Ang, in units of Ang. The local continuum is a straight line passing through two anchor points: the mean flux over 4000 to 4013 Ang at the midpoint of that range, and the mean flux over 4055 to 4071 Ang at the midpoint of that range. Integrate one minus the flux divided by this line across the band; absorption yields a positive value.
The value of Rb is -0.76 Ang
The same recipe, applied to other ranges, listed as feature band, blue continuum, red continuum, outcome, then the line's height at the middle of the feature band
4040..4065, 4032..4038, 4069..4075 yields 1.0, 33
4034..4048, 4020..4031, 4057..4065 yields -0.5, 31.9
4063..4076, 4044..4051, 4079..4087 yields 0.6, 33.2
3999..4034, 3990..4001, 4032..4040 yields -0.4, 32.7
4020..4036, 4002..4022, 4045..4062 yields 0.0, 32.5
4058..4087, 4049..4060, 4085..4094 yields 2.0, 34.8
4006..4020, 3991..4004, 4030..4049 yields -0.9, 31.8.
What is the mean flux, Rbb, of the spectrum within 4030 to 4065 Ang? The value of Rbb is 32.3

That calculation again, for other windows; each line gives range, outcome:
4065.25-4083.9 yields 32.6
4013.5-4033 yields 32.8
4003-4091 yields 33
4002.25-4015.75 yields 33.5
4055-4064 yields 31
